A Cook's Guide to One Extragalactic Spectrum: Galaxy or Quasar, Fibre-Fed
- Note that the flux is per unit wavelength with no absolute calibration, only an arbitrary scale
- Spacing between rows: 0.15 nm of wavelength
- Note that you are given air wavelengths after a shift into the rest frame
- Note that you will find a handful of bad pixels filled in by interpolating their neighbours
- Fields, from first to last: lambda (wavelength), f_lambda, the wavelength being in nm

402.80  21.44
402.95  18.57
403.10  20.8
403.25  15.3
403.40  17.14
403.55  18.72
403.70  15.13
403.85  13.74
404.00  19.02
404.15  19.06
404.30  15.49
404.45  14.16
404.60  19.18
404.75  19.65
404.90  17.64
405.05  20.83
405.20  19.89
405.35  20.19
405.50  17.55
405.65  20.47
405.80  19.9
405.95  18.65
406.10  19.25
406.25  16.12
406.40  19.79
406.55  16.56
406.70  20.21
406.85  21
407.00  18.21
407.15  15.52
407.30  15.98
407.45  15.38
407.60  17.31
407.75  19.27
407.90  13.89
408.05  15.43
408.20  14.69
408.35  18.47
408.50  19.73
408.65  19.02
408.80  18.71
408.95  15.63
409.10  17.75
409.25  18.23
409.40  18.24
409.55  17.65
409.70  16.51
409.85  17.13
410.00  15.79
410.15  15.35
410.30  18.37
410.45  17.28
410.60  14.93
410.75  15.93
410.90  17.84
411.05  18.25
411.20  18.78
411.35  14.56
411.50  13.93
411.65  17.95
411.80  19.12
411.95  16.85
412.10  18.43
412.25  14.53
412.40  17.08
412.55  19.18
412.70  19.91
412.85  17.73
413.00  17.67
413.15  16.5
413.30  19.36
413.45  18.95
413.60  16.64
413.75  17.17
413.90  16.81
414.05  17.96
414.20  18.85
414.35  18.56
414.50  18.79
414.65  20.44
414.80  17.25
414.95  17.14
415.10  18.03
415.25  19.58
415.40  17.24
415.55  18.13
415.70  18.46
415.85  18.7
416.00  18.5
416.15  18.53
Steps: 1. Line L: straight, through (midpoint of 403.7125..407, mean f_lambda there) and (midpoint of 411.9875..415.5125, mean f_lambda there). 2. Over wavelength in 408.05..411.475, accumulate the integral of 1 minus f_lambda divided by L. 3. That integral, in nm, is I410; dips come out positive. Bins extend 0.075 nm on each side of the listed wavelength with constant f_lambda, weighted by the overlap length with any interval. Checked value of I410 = 0.20 nm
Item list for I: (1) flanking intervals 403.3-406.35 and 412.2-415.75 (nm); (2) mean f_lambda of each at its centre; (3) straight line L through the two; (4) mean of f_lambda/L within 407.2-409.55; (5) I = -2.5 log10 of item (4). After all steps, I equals 0.05 mag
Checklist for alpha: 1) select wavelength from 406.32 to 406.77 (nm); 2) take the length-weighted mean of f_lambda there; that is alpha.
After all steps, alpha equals 18.8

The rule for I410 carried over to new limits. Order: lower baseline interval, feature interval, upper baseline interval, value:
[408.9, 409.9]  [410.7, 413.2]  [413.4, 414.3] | 0.03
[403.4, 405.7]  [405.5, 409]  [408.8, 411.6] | -0.07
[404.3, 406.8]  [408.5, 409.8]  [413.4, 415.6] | 0.04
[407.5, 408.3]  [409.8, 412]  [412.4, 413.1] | 0.09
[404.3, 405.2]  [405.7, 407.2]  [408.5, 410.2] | -0.06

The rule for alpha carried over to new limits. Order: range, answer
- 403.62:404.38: 16.5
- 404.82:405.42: 19.6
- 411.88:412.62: 17.2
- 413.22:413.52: 19.1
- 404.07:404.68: 17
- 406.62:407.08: 19.7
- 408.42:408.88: 19.1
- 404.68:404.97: 18.6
